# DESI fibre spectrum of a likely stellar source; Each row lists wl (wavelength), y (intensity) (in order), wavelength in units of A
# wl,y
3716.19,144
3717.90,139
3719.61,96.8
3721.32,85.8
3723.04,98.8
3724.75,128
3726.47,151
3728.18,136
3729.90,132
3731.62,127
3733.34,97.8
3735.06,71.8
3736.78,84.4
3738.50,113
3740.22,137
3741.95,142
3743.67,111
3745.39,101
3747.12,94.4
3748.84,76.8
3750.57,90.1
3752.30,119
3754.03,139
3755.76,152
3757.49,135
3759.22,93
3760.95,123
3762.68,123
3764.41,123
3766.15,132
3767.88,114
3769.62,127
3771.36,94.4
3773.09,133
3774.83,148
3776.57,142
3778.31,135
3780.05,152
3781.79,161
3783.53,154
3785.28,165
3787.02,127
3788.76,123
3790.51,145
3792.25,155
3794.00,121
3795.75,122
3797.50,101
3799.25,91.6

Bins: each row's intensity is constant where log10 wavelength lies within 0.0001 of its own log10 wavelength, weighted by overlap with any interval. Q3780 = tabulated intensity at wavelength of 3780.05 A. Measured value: 152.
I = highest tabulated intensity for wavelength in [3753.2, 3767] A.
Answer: 152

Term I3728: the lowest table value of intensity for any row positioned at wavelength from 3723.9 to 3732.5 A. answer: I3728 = 127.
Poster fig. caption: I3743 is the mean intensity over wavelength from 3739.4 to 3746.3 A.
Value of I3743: 122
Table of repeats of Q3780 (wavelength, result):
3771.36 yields 94.4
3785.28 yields 165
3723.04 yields 98.8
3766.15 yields 132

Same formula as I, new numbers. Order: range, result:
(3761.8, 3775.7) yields 148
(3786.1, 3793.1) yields 155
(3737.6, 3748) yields 142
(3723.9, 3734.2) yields 151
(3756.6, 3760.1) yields 135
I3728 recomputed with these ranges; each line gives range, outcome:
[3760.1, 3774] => 94.4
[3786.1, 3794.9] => 121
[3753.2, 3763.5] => 93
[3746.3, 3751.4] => 76.8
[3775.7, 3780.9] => 135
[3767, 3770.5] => 114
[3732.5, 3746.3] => 71.8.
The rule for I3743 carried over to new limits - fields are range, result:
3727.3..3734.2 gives 123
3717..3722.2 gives 108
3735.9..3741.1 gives 111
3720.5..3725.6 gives 104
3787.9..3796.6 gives 133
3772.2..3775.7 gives 140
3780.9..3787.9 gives 152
